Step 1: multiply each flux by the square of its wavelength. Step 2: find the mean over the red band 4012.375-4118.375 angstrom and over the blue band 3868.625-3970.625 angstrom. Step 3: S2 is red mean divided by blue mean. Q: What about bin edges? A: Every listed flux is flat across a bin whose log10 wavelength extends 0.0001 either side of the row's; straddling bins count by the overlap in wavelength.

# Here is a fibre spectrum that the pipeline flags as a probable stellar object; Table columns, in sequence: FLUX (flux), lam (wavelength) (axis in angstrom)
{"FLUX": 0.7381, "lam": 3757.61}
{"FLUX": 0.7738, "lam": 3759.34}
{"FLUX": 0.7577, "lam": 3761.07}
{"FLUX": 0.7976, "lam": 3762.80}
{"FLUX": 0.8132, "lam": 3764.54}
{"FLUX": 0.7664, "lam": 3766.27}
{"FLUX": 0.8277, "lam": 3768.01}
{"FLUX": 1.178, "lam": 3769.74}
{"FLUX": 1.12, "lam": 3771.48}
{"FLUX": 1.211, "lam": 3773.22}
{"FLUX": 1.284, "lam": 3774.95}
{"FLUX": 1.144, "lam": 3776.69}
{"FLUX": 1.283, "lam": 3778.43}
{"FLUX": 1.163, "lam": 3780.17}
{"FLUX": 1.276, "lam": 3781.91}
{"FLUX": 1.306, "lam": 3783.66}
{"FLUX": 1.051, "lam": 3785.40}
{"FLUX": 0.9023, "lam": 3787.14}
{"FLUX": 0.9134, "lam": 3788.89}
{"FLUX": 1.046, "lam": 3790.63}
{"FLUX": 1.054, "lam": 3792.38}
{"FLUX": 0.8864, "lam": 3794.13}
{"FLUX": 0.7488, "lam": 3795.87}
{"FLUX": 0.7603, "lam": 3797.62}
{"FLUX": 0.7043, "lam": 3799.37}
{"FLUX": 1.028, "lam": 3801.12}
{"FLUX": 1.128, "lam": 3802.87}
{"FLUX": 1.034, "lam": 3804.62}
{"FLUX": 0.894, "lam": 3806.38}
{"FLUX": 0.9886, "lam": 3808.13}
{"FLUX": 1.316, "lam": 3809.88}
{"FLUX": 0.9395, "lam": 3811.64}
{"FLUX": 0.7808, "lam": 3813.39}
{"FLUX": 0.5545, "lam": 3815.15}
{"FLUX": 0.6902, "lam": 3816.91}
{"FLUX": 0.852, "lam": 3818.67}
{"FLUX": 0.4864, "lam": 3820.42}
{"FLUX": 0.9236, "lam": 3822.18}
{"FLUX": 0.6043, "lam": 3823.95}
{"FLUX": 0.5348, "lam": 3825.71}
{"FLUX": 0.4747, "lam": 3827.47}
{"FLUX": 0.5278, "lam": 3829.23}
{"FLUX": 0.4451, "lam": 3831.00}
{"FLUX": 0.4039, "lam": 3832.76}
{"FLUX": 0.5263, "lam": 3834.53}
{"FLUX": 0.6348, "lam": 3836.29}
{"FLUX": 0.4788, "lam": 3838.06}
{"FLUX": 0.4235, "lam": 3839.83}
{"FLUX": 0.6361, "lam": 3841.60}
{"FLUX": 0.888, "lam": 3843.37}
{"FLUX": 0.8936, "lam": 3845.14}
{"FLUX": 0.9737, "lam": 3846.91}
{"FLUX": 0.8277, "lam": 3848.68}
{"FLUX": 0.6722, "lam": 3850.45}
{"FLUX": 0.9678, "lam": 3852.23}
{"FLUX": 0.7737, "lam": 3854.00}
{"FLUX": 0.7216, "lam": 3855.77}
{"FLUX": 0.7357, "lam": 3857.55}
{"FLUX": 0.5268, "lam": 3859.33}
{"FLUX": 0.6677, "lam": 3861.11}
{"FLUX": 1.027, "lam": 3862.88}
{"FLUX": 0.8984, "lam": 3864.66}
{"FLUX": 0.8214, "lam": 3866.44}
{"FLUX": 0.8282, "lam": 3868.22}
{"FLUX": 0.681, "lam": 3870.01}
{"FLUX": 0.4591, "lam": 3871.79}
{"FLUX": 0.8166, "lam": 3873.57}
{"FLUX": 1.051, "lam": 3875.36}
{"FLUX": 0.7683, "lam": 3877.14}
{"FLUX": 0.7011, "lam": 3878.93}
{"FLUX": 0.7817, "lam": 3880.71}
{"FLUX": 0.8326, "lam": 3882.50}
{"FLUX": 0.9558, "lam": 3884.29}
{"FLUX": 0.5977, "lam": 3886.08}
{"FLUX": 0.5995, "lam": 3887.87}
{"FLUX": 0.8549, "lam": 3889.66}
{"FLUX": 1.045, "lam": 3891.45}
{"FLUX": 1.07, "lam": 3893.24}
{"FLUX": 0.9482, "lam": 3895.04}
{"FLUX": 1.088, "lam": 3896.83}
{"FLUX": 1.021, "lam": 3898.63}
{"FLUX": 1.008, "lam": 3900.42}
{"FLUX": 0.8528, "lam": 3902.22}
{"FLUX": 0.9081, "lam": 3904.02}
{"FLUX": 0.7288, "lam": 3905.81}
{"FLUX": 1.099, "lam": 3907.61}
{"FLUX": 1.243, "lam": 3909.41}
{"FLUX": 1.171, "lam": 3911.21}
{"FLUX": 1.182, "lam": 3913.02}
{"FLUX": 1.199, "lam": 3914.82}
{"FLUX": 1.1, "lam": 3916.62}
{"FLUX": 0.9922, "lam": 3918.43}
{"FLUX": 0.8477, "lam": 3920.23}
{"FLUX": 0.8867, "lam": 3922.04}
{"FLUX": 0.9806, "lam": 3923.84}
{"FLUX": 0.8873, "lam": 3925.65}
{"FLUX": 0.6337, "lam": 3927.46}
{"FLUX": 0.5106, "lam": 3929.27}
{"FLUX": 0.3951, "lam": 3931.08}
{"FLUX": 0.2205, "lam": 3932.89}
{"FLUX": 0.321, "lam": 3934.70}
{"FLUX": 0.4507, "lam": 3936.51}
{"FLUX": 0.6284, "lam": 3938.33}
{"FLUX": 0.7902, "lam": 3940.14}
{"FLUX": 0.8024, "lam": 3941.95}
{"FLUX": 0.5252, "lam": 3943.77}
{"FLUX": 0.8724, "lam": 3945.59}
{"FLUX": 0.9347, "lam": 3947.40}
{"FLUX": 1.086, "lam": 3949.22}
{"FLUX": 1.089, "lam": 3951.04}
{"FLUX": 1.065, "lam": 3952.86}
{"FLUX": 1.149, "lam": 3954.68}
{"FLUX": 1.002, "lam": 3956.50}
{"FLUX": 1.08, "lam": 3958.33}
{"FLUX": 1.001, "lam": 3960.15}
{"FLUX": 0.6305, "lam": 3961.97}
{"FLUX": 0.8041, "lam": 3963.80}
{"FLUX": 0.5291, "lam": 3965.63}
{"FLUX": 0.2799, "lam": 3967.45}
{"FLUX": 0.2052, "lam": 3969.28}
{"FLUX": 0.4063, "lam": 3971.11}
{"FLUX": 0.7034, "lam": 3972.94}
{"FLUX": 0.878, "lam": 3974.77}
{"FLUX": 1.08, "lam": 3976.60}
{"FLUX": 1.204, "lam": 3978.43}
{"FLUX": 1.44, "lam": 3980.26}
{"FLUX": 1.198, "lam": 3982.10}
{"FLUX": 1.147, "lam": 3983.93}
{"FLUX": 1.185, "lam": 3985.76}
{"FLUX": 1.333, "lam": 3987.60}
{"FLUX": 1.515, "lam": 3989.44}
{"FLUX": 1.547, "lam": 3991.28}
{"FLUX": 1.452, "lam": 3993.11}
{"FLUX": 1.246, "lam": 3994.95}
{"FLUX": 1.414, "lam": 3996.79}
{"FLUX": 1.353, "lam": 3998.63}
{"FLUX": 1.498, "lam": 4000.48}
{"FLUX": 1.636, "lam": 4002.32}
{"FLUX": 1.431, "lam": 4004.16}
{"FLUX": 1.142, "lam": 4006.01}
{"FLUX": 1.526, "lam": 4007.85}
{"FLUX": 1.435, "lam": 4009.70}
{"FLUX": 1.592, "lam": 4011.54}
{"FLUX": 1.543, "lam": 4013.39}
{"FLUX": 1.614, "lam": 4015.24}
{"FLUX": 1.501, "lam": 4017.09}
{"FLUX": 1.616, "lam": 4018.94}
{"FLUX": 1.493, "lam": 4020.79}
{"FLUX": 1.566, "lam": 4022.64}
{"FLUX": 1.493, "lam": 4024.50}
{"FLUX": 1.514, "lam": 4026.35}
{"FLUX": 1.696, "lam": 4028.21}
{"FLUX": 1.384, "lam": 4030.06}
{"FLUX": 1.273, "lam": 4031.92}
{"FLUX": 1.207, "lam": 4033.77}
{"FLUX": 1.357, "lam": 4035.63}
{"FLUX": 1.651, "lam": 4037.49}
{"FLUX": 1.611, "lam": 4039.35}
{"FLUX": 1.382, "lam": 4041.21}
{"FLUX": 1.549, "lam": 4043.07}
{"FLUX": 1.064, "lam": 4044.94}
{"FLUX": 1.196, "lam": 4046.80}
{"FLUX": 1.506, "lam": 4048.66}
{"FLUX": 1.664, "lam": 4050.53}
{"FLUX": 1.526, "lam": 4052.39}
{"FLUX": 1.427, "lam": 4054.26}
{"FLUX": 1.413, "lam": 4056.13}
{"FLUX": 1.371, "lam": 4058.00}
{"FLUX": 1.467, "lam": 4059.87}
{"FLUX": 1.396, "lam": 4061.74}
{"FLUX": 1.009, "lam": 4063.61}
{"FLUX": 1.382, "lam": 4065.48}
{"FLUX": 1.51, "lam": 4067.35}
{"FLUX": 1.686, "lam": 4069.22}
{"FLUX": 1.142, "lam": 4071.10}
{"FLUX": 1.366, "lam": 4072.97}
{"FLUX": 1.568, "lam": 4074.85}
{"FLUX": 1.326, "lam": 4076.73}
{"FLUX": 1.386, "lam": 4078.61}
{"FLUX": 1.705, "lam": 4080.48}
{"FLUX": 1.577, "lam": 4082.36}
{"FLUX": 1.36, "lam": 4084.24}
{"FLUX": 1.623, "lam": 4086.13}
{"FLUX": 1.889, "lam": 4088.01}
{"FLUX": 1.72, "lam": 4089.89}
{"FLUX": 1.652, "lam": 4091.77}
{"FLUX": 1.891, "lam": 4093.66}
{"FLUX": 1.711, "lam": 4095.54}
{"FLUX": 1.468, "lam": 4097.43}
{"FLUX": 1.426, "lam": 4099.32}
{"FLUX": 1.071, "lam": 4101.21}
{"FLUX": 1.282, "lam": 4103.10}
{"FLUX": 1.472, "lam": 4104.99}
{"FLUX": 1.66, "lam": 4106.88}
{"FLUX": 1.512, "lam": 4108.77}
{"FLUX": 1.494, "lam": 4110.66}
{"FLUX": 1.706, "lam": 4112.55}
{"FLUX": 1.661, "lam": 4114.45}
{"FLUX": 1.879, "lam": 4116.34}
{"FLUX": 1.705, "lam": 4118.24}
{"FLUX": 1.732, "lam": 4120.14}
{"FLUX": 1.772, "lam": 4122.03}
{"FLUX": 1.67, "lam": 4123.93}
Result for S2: 1.95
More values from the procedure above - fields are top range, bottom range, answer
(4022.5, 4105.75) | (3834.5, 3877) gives 2.16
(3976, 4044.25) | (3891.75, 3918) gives 1.44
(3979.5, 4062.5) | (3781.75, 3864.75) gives 2.00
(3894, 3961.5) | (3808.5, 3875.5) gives 1.28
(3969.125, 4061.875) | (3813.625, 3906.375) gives 1.95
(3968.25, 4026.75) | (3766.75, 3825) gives 1.50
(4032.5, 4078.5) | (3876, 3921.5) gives 1.61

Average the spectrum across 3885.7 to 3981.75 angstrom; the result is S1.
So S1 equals 0.853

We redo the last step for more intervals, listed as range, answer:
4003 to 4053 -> 1.46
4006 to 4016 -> 1.5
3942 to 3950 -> 0.845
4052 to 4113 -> 1.49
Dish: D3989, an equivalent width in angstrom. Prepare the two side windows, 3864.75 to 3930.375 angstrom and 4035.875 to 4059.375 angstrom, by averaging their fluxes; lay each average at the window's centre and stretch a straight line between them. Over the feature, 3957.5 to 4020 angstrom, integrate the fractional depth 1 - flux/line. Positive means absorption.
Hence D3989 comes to 2.9 angstrom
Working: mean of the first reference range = 0.892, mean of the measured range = 1.18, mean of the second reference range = 1.44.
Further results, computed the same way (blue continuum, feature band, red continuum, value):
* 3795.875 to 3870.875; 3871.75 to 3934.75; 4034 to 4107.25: 6.1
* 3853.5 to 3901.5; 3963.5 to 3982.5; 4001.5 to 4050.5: 7.1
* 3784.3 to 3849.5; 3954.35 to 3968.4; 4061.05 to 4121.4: 4.6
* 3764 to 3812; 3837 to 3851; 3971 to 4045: 4.9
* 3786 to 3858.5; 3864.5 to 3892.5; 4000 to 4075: 4.7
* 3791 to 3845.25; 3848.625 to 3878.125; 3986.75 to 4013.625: 4.6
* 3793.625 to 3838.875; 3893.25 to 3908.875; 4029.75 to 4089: 0.2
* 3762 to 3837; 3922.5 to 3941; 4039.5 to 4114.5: 9.2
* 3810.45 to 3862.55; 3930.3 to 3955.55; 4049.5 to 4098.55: 7.7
